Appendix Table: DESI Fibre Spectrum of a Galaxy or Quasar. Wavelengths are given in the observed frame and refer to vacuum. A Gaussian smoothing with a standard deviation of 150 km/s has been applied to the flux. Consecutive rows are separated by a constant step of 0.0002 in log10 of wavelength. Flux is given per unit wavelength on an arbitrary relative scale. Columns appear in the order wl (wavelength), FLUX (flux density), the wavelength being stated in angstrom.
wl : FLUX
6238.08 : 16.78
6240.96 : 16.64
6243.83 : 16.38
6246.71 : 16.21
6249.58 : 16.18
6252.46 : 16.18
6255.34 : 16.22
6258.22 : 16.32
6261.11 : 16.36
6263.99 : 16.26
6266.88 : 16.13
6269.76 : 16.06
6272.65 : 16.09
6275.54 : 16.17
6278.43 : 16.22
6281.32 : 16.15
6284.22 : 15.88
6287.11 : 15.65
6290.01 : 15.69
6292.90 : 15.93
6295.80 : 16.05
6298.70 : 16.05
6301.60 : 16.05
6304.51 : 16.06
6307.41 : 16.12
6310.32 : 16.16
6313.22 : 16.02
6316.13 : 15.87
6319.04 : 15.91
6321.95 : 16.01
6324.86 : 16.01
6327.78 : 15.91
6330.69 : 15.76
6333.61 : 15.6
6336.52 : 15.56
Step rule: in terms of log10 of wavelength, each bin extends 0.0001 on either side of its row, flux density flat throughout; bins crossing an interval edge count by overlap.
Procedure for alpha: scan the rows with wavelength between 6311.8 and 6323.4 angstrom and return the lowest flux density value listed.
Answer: 15.87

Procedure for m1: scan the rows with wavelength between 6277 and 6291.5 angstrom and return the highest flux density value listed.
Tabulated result 16.22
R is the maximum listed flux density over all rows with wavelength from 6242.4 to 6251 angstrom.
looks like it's 16.38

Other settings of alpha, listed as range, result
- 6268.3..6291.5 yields 15.65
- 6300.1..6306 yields 16.05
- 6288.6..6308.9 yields 15.69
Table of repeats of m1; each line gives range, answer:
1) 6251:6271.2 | 16.36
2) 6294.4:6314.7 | 16.16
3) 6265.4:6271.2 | 16.13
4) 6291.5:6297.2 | 16.05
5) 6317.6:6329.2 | 16.01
